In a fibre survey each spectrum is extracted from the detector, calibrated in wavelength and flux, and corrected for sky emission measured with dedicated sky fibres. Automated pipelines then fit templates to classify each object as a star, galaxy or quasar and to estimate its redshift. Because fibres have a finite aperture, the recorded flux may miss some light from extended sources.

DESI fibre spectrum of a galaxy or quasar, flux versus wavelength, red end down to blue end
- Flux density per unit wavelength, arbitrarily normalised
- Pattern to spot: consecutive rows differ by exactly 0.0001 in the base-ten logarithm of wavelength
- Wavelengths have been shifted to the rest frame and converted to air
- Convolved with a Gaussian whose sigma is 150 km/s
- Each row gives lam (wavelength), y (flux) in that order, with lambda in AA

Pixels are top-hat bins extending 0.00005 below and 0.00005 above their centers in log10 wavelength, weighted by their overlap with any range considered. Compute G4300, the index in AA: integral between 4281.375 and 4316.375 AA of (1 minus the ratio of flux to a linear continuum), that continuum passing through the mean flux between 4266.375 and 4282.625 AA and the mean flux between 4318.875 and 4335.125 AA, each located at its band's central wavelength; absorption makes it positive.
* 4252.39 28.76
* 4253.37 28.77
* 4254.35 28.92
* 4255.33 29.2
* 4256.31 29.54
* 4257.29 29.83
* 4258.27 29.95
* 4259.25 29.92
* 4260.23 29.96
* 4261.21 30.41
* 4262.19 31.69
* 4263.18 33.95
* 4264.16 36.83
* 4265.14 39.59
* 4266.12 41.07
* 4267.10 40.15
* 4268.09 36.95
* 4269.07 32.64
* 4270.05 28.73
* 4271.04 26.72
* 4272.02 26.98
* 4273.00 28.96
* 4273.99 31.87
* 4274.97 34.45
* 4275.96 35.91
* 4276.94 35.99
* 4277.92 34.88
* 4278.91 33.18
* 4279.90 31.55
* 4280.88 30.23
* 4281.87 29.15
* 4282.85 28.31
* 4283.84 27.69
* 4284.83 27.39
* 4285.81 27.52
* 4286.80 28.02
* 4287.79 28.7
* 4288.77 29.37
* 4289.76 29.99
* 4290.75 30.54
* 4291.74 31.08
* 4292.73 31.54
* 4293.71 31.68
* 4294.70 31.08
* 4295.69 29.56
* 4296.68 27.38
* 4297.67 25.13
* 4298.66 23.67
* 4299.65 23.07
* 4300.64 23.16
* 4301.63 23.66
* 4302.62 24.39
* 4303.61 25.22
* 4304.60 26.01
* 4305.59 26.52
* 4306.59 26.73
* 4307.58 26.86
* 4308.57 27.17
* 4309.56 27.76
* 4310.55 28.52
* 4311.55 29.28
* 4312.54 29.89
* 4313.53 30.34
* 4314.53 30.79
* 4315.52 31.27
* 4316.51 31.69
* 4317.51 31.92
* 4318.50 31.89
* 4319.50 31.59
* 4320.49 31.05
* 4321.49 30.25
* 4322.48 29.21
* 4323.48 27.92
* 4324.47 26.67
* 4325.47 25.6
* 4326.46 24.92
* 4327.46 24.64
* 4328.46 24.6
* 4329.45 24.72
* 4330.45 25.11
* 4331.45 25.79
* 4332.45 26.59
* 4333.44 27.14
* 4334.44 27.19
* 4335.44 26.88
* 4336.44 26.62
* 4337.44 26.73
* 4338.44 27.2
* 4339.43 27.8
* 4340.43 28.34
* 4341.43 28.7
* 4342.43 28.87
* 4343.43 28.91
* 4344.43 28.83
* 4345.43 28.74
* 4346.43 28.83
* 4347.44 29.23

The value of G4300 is 2.3 AA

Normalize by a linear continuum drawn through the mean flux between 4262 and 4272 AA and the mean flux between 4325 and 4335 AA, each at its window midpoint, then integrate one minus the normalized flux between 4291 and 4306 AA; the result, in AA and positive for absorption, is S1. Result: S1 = 1.6 AA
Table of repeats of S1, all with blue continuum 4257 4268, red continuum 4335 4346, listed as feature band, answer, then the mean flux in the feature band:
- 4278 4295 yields 1.2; 29.9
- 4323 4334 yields 1.2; 25.8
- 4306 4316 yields 0.5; 28.8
